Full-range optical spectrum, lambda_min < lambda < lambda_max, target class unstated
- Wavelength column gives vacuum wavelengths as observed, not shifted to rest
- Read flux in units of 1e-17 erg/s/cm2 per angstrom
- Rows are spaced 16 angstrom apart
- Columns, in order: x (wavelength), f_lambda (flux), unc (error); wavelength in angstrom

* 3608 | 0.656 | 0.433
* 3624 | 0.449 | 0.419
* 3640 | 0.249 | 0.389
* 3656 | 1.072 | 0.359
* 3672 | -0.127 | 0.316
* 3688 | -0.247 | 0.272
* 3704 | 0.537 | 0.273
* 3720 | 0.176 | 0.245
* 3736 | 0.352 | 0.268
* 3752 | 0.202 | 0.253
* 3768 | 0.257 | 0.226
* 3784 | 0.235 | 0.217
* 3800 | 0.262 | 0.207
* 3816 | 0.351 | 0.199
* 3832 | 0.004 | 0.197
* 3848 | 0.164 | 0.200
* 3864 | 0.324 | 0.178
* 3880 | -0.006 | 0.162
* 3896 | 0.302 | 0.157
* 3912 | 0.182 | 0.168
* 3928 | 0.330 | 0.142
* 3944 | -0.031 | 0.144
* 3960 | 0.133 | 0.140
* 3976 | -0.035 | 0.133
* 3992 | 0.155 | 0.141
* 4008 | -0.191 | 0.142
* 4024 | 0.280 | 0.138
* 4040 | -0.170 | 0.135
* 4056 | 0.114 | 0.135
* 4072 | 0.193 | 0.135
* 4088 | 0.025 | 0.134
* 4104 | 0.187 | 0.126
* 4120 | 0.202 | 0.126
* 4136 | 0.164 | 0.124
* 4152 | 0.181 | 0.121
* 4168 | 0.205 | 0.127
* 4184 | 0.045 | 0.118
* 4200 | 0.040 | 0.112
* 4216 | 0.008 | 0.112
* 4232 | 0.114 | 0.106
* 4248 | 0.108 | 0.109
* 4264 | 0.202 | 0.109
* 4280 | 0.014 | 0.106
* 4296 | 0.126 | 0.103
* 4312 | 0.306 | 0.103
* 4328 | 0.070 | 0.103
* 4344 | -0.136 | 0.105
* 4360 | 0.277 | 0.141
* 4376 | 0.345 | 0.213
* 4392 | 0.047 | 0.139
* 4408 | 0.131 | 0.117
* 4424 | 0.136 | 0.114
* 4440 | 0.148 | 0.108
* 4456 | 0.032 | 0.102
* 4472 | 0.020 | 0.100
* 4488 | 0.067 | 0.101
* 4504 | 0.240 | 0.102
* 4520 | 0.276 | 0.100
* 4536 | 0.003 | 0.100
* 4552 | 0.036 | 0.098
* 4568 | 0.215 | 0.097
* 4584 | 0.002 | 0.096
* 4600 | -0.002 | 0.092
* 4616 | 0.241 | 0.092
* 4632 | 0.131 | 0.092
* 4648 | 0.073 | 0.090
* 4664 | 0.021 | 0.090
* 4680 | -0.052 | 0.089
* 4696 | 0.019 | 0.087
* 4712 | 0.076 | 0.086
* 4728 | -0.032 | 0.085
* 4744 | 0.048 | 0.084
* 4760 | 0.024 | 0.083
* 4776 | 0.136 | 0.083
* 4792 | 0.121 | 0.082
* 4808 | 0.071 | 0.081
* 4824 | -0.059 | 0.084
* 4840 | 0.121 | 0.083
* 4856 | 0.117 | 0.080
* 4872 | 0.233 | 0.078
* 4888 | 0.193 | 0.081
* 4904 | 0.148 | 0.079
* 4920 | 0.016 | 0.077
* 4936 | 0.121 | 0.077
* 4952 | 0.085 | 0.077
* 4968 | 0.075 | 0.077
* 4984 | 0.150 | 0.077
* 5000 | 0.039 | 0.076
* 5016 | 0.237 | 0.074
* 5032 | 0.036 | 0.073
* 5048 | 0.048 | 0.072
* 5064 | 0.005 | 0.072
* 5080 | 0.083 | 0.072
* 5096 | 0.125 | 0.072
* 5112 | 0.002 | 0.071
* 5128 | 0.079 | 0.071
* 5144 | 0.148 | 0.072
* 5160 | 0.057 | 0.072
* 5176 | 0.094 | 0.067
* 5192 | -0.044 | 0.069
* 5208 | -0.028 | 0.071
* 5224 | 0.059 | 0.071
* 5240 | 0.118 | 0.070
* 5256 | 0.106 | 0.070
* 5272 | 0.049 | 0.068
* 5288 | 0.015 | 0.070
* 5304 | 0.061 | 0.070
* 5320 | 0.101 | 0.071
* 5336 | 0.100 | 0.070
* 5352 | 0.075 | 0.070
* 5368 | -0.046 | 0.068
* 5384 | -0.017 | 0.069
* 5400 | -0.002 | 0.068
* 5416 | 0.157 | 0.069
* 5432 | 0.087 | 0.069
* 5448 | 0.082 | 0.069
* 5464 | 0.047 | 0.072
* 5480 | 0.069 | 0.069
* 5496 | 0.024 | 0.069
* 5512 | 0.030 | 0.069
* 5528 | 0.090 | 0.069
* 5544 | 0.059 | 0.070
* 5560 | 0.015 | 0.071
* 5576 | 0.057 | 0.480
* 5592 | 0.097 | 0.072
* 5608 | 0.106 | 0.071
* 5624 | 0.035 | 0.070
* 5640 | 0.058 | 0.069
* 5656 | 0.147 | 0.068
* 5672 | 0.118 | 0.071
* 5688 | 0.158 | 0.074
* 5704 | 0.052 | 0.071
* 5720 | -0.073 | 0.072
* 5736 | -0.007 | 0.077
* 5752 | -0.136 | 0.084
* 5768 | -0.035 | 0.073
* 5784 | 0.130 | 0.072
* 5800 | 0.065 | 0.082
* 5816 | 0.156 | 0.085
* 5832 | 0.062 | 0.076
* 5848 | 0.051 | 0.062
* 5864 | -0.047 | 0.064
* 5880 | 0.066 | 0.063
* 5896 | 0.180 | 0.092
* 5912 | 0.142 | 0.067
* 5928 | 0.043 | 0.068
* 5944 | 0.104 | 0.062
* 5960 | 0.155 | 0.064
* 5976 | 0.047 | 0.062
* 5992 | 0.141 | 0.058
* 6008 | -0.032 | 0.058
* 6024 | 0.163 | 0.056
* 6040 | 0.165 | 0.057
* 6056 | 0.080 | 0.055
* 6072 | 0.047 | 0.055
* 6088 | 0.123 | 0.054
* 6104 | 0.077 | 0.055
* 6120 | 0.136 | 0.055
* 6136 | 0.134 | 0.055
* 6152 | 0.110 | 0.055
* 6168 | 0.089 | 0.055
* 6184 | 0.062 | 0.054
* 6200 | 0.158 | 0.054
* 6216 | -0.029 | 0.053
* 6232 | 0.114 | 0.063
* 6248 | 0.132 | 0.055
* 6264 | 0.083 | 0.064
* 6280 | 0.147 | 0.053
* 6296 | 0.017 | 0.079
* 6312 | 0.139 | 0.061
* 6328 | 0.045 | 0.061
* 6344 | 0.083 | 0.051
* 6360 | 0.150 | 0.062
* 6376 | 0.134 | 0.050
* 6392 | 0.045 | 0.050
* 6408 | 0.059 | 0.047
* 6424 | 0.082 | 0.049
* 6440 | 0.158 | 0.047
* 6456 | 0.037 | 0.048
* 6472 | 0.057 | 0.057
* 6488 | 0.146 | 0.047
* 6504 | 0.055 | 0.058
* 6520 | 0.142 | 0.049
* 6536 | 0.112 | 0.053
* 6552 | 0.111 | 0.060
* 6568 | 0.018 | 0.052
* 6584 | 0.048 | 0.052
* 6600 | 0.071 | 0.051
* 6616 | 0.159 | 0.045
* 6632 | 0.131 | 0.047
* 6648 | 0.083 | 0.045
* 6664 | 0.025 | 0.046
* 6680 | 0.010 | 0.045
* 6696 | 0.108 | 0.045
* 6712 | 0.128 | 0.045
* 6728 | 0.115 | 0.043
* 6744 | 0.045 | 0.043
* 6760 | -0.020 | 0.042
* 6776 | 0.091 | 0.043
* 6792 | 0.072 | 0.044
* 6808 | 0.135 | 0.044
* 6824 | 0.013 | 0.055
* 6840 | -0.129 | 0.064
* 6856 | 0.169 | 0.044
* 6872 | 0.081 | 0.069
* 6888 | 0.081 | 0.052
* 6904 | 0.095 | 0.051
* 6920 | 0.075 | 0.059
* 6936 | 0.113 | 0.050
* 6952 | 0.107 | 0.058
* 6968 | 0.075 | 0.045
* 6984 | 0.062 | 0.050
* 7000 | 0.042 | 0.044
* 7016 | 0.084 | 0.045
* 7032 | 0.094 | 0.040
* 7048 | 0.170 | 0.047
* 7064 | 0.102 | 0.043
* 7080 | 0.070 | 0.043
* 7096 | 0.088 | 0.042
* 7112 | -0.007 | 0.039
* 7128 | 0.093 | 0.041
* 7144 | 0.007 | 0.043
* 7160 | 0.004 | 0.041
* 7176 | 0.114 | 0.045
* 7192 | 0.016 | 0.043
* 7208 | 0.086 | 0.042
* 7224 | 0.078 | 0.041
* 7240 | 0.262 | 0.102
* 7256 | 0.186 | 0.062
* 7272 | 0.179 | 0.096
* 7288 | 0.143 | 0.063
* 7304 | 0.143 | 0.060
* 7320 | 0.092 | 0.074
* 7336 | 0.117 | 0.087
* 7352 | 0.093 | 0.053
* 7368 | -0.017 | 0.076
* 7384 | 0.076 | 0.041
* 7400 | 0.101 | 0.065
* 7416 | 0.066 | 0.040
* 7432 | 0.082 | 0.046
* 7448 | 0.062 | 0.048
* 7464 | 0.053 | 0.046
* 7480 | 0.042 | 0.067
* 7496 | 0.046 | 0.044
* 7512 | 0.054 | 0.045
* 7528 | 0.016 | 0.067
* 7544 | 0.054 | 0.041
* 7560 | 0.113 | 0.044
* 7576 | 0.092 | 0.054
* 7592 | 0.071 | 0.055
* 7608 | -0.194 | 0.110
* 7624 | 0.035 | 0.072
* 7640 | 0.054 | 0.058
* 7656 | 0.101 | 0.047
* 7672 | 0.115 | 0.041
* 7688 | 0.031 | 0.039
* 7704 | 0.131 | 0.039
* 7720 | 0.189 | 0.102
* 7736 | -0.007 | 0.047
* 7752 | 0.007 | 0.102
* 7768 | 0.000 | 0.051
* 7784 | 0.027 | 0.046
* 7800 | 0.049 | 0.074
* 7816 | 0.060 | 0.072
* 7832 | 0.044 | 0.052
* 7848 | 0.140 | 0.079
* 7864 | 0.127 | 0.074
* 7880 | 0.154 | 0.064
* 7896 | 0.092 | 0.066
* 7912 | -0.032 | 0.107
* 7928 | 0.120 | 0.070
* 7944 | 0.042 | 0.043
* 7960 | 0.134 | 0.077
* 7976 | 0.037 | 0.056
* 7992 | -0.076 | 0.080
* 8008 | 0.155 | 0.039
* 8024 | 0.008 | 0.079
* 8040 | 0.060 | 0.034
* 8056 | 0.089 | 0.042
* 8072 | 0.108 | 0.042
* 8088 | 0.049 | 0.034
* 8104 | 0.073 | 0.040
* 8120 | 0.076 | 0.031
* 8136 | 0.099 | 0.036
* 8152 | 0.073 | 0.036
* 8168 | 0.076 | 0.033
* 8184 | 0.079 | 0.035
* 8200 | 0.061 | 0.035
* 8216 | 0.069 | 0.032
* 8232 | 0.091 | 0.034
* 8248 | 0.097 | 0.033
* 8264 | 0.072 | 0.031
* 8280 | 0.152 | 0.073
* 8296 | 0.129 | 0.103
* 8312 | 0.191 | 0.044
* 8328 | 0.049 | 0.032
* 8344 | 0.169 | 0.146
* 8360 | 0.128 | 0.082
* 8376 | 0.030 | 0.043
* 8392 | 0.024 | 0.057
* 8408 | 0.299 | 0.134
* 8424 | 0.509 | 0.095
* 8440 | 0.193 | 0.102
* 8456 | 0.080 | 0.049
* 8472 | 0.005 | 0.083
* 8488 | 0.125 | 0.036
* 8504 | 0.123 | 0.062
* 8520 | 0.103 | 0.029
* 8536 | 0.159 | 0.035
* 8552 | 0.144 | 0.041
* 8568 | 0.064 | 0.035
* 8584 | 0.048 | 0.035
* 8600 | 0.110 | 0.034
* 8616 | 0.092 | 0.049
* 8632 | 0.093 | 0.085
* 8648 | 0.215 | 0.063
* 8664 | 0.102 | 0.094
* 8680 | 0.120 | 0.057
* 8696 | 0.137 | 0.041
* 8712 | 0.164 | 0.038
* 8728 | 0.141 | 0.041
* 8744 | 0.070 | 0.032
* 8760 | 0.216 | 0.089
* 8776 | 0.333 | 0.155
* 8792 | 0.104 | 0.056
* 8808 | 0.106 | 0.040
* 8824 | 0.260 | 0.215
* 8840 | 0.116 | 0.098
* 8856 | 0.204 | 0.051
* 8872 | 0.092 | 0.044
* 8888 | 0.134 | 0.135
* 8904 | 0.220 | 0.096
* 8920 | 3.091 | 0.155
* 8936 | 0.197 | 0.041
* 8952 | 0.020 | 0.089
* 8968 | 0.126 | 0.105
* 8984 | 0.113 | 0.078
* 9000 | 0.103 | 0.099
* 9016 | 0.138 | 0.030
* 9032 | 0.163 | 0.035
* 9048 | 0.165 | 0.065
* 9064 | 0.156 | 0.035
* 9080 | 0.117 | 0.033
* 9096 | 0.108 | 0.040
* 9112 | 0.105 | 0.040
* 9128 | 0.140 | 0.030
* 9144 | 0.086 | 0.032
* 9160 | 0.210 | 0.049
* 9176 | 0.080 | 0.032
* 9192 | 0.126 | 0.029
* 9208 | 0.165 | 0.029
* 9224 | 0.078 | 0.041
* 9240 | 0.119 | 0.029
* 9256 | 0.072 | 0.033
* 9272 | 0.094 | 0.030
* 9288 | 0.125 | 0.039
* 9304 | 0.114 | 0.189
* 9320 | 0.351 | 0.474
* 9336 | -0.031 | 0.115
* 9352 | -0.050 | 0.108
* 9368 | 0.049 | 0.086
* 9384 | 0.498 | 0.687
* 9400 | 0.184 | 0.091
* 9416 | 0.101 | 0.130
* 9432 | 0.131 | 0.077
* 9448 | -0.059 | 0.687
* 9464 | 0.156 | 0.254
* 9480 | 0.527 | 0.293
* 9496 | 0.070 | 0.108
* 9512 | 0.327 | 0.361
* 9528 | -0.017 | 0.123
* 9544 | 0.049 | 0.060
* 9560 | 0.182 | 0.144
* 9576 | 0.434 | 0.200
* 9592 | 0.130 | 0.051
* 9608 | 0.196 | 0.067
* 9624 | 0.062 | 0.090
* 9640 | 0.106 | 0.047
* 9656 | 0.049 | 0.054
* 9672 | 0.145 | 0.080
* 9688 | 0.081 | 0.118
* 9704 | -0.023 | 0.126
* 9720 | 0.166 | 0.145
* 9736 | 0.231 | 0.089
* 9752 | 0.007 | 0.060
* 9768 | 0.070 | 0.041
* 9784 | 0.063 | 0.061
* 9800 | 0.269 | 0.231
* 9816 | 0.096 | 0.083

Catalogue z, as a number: 1.26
